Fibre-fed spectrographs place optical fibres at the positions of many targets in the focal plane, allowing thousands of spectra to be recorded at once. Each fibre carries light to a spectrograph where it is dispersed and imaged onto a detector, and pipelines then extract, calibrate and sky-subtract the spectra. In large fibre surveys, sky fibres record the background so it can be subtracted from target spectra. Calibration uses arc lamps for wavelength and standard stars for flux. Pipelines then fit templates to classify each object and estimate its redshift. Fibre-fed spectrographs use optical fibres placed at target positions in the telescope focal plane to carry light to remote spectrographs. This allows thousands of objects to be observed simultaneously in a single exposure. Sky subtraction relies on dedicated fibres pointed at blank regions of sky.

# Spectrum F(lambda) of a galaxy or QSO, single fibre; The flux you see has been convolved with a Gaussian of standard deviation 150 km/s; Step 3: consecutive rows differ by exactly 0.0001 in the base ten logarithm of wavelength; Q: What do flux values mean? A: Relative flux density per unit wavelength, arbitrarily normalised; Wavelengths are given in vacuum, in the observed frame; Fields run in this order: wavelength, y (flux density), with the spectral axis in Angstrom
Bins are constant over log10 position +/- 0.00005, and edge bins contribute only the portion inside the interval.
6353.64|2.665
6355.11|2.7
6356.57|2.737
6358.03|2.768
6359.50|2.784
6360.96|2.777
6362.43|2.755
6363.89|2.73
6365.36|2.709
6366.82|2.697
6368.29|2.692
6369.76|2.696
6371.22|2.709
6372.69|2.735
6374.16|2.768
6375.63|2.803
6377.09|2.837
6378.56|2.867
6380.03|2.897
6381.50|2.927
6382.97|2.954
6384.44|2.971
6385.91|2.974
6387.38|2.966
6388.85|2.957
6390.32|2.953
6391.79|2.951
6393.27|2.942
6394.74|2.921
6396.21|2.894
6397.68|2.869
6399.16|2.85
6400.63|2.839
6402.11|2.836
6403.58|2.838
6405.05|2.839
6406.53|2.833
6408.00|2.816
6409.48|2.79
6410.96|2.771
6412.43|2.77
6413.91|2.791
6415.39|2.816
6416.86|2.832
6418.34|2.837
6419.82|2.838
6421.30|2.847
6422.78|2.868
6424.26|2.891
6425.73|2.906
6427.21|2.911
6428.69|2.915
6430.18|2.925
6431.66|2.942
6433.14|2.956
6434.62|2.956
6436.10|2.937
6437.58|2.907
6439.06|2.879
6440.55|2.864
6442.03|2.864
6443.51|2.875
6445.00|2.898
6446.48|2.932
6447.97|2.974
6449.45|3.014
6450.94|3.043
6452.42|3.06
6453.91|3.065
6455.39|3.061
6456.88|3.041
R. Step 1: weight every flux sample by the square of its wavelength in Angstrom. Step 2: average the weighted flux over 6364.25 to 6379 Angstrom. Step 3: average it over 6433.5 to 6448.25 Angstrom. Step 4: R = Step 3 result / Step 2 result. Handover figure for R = 1.08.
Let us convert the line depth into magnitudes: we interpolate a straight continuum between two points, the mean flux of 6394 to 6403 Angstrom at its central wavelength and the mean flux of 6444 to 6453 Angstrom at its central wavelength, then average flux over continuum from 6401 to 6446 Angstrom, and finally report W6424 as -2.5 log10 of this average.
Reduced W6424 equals 0.023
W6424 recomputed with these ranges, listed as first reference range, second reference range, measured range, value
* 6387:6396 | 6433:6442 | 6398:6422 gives 0.04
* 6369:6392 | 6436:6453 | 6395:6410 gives 0.02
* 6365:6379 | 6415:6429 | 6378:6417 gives -0.03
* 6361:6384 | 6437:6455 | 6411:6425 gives 0.02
